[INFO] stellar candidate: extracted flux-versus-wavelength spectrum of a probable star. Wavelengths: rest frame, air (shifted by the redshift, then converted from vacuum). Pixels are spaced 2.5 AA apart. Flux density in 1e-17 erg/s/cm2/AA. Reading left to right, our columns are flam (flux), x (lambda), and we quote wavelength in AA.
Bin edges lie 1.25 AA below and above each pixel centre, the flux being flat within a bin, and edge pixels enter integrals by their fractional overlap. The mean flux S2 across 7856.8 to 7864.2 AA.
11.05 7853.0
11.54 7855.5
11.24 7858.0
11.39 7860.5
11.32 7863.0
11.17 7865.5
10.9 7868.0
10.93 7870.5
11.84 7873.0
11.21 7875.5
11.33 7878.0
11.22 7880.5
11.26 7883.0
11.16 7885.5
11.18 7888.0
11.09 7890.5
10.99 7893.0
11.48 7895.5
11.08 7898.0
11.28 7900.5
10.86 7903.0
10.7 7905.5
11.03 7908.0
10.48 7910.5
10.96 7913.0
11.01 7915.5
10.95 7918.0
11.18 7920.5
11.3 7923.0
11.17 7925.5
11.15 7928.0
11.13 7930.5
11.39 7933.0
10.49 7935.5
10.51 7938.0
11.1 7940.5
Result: 11.3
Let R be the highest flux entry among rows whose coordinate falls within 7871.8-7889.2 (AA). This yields 11.84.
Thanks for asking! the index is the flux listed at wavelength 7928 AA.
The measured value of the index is 11.15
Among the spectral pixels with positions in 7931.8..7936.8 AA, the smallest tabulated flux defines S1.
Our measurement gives 10.49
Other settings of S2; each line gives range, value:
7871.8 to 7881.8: 11.4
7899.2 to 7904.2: 11.1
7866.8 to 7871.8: 10.9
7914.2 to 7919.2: 11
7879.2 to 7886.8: 11.2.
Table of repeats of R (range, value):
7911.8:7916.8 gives 11.01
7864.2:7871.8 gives 11.17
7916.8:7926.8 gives 11.3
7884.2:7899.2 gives 11.48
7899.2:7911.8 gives 11.28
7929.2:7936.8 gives 11.39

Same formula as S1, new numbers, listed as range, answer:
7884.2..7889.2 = 11.16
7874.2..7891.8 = 11.09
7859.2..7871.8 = 10.9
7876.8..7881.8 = 11.22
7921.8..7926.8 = 11.17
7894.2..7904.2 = 10.86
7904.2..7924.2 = 10.48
